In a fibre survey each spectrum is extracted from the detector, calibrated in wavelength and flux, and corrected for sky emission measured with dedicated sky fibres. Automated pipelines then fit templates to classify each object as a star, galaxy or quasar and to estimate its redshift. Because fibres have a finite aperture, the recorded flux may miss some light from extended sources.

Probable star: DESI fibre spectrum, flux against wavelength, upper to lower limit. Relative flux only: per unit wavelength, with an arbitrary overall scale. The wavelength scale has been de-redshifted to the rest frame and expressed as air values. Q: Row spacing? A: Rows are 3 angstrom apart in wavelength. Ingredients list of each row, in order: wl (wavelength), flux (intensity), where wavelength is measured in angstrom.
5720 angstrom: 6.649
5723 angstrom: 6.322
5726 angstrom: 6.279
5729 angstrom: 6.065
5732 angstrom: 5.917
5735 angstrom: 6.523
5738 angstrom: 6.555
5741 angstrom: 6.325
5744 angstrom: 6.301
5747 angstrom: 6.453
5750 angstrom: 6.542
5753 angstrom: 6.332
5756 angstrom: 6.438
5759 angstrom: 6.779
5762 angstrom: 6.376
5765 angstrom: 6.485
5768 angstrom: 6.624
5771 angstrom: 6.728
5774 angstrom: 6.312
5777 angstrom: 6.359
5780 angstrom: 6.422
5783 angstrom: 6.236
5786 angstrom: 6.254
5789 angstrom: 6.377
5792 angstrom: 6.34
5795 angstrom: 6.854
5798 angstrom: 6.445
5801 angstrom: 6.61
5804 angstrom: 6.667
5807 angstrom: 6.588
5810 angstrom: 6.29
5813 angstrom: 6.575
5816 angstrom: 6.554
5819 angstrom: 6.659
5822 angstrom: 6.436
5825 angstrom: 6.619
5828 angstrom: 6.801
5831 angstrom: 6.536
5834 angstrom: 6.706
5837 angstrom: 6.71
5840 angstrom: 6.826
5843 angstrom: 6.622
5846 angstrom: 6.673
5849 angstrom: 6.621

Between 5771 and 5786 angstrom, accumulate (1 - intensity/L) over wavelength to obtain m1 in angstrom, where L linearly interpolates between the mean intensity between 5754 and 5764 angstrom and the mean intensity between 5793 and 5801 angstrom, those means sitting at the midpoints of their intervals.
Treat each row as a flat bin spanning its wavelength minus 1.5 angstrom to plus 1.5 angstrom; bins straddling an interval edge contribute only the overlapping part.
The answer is 0.5 angstrom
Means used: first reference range 6.52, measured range 6.36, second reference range 6.62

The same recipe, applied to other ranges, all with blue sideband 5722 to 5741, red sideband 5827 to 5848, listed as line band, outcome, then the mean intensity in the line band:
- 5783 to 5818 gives 0.3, 6.5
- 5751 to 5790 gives -0.1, 6.44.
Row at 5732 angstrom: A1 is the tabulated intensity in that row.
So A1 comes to 5.917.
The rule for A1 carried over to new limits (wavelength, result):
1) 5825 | 6.619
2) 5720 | 6.649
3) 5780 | 6.422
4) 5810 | 6.29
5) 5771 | 6.728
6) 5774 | 6.312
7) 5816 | 6.554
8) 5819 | 6.659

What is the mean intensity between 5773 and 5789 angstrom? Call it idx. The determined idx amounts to 6.32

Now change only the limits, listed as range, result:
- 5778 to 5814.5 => 6.47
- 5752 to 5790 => 6.44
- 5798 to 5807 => 6.6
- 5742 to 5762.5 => 6.46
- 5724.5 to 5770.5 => 6.41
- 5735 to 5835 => 6.5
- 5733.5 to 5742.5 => 6.47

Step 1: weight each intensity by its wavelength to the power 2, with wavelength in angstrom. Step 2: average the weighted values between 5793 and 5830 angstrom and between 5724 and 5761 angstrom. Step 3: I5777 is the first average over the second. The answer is 1.1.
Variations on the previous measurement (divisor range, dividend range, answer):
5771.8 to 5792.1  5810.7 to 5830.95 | 1.05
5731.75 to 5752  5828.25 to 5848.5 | 1.08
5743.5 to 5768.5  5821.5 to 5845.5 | 1.06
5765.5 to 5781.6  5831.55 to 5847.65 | 1.06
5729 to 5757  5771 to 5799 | 1.02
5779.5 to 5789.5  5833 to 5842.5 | 1.09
